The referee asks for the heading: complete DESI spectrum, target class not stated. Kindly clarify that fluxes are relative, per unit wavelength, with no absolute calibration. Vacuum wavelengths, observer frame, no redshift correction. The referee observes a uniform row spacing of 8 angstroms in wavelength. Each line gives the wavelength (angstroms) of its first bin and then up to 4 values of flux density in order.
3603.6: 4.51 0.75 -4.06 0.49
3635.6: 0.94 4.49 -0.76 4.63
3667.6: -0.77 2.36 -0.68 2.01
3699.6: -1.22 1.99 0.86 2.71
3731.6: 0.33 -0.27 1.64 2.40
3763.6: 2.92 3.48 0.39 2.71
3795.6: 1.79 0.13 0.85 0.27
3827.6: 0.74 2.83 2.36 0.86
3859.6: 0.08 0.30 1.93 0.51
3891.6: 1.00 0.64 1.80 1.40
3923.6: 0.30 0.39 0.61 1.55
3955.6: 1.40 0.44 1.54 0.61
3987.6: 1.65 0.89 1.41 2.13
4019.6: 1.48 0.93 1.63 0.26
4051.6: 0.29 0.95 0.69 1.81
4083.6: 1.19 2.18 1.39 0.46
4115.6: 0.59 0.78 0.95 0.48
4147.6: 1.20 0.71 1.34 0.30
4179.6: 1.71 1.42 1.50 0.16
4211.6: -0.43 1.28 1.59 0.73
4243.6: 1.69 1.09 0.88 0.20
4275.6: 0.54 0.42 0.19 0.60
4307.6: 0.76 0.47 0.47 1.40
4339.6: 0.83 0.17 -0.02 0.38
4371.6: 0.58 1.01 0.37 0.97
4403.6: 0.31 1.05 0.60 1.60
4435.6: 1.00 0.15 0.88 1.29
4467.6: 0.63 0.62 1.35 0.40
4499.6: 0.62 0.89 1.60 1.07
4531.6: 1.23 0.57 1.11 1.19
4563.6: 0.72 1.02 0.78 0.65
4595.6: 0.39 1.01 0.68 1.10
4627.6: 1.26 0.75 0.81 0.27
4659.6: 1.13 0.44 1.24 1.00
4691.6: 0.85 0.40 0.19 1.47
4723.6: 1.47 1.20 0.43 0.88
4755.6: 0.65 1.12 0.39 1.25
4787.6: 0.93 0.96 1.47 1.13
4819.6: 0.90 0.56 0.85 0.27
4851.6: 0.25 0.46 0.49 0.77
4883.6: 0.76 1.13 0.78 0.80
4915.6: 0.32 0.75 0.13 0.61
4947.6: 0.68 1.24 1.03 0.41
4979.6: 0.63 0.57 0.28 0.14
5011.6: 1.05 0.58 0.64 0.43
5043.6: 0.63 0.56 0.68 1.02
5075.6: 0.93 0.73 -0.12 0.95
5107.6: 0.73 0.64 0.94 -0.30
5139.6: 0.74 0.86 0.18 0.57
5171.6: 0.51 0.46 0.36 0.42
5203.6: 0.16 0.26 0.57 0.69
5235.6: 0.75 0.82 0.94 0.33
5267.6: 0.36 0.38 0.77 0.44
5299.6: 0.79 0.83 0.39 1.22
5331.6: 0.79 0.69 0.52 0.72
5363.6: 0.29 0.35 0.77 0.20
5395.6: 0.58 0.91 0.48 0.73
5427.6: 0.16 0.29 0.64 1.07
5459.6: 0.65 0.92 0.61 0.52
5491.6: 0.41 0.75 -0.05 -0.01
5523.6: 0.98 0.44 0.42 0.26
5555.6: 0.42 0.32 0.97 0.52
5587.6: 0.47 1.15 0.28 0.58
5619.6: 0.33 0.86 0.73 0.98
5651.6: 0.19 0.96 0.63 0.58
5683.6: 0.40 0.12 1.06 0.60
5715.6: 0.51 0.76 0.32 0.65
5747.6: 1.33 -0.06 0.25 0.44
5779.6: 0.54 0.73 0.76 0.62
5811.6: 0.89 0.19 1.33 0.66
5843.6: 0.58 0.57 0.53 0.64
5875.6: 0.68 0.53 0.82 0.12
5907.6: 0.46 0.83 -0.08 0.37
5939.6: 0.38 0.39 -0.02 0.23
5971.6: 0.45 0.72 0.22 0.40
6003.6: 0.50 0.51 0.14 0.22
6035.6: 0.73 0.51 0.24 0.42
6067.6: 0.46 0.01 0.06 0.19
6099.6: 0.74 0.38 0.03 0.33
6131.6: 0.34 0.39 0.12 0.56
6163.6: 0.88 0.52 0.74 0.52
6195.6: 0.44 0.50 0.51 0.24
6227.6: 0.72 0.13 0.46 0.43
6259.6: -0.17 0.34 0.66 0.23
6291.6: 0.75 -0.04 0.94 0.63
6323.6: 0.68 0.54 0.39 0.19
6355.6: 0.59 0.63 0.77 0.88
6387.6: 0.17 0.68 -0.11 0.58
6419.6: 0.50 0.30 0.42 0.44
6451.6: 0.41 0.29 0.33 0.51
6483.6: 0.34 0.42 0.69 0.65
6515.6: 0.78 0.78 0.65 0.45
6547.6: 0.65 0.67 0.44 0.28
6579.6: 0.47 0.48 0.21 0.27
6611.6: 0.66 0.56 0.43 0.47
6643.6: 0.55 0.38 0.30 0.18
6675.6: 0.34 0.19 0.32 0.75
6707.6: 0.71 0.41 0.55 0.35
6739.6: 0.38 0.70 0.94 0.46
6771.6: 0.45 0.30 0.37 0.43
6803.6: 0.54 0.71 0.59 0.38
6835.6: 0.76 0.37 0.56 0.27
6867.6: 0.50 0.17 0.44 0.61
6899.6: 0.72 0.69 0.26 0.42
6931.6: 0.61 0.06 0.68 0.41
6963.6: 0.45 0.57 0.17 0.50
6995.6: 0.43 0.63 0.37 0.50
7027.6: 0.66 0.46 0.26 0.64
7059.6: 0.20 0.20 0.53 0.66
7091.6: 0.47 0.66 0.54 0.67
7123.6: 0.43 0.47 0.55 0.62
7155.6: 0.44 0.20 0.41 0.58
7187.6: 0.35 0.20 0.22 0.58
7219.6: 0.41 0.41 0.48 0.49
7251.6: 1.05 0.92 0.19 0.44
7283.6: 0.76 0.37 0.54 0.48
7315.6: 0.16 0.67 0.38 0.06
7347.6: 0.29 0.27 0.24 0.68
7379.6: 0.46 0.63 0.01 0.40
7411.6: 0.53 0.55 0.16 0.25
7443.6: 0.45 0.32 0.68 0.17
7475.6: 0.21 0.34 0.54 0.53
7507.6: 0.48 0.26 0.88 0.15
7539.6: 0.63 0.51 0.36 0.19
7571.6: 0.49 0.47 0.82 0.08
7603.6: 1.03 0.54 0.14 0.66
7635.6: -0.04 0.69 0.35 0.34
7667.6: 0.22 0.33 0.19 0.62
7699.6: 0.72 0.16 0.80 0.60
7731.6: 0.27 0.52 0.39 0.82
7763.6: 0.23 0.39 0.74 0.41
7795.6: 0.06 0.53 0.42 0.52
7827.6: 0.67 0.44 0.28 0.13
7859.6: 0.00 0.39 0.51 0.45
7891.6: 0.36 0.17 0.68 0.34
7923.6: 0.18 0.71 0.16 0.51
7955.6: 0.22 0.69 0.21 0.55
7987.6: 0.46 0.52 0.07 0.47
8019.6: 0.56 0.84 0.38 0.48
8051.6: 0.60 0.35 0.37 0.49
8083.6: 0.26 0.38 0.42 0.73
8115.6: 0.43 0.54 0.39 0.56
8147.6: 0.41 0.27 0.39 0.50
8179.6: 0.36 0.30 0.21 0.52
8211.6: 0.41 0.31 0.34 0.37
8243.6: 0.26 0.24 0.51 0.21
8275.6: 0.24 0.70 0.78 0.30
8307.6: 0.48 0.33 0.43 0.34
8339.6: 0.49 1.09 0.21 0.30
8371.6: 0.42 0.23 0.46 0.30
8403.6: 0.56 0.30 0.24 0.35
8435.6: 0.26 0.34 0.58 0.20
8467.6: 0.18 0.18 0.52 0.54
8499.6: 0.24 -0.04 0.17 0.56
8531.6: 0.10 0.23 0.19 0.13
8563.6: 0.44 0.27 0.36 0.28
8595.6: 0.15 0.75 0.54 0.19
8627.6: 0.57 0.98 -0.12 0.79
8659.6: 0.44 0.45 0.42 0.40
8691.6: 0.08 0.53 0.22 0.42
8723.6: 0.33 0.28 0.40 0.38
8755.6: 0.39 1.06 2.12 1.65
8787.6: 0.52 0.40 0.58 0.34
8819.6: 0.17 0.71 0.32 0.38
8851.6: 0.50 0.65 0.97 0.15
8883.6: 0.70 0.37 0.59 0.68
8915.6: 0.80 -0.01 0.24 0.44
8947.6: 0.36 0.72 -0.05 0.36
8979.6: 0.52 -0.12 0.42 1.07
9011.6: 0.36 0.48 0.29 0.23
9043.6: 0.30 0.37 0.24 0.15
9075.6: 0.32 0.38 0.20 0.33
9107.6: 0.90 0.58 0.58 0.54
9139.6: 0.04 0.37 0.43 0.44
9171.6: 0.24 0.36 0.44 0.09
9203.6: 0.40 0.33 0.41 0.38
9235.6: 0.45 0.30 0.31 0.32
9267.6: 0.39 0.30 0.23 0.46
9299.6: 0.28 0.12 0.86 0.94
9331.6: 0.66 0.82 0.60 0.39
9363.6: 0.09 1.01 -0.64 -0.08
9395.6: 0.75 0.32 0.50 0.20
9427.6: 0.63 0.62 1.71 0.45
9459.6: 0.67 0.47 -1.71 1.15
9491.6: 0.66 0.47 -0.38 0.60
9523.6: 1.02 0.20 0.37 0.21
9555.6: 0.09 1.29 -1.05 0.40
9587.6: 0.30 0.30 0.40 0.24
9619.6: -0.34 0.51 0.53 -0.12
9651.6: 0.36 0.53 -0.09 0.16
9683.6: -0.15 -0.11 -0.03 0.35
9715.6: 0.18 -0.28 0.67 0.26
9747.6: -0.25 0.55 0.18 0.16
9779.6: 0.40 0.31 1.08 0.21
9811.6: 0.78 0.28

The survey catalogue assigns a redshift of 1.35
